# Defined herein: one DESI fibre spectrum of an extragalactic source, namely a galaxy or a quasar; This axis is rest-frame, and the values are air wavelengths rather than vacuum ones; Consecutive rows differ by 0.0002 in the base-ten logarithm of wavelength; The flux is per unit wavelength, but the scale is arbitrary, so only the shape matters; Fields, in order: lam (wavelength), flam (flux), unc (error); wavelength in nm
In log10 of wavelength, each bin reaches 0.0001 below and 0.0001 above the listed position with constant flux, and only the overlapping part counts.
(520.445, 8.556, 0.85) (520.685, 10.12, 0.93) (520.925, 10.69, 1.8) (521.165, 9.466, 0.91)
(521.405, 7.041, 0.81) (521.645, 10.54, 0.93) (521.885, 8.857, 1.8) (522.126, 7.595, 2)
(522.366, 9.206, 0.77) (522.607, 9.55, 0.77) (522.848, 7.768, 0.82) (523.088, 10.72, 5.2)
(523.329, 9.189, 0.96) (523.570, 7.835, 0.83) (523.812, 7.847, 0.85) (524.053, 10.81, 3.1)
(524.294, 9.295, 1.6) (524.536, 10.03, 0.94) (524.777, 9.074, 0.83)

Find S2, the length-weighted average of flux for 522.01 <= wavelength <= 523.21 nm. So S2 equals 8.98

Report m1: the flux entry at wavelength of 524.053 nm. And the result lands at 10.81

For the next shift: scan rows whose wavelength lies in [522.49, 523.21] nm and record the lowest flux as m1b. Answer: 7.768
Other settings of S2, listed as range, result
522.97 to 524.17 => 9.27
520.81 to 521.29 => 10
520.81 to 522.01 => 9.31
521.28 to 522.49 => 8.65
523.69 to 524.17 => 9.3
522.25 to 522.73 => 9.36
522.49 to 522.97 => 8.67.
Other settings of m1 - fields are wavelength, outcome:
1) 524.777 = 9.074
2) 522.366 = 9.206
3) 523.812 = 7.847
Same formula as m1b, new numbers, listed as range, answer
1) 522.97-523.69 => 7.835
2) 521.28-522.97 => 7.041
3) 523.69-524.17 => 7.847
